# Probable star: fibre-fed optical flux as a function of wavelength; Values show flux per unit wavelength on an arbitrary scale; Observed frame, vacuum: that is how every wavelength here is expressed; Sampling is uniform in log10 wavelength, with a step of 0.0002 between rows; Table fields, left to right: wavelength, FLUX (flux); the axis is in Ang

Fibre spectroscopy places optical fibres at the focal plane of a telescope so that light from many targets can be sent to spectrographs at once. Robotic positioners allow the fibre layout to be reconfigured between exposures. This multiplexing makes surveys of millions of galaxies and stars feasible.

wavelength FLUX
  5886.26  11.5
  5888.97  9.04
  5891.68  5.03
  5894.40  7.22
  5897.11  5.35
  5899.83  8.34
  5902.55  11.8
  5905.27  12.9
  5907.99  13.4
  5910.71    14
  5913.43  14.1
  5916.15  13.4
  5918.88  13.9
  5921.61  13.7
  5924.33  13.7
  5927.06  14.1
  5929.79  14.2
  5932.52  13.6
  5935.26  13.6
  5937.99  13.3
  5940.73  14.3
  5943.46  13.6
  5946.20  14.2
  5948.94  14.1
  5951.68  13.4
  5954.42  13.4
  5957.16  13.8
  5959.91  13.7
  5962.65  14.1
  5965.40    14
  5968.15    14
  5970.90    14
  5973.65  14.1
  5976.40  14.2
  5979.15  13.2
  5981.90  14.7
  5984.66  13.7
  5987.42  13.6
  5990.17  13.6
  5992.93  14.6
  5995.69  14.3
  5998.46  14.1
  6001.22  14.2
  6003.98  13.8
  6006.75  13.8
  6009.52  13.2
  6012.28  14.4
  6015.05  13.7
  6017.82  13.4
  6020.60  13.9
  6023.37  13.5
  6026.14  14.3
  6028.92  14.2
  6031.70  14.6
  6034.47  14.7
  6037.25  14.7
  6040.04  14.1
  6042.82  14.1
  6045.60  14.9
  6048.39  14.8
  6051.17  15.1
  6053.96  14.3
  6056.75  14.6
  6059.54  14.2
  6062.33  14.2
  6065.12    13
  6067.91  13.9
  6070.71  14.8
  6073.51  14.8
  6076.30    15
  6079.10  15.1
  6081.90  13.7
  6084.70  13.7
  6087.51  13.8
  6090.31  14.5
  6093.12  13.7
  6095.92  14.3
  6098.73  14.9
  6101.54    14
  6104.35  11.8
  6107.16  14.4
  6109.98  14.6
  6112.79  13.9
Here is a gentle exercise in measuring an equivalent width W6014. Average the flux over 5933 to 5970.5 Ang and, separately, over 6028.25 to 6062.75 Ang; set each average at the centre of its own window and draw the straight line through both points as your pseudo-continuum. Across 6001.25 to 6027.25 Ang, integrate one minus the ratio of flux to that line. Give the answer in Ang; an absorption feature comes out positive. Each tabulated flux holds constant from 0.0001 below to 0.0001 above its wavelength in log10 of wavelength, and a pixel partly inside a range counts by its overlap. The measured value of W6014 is 0.88 Ang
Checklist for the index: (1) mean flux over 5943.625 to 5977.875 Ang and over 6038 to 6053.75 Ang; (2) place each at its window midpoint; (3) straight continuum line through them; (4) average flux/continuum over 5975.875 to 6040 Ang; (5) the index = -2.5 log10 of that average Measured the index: 0.020 mag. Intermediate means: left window 13.9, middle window 14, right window 14.6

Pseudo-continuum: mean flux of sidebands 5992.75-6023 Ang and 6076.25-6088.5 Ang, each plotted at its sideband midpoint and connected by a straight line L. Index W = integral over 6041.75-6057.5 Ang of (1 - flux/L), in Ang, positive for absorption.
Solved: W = -0.7 Ang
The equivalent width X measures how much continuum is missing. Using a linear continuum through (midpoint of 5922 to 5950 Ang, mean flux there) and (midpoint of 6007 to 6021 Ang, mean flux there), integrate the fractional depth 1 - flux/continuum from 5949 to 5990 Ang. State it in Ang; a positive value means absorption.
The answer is -0.2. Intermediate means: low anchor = 13.9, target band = 13.9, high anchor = 13.7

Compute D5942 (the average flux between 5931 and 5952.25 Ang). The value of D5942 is 13.8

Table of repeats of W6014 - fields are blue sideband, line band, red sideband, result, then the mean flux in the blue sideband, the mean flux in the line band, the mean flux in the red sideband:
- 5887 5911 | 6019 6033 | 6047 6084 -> -0.9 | 9.53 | 14.1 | 14.4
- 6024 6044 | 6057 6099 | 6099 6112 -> -0.6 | 14.4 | 14.2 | 13.8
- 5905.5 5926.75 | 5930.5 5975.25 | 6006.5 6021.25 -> -0.4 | 13.7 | 13.8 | 13.7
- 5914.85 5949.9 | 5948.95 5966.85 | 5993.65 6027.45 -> 0.1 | 13.8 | 13.8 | 13.9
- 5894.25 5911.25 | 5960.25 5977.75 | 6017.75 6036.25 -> -2.3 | 10.5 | 14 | 14.1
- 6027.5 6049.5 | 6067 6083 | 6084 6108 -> -0.5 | 14.5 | 14.6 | 13.9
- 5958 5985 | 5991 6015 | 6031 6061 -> 0.3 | 14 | 14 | 14.6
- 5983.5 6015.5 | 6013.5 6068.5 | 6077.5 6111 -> -0.9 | 13.9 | 14.2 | 14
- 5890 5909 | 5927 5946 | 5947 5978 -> -3.1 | 9.07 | 13.8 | 13.9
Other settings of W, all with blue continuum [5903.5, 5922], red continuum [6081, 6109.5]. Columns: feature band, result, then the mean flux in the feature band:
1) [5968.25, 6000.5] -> -0.7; 14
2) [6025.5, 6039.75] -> -0.7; 14.5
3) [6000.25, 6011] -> 0.0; 13.7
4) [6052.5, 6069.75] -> -0.3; 14.1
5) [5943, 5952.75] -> -0.2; 13.9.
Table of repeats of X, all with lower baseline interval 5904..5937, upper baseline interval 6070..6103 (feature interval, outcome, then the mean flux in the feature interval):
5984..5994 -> 0.1 Ang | 13.9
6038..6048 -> -0.2 Ang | 14.4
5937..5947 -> 0.0 Ang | 13.8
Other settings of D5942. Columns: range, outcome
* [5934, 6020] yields 13.9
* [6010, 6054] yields 14.3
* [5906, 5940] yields 13.7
